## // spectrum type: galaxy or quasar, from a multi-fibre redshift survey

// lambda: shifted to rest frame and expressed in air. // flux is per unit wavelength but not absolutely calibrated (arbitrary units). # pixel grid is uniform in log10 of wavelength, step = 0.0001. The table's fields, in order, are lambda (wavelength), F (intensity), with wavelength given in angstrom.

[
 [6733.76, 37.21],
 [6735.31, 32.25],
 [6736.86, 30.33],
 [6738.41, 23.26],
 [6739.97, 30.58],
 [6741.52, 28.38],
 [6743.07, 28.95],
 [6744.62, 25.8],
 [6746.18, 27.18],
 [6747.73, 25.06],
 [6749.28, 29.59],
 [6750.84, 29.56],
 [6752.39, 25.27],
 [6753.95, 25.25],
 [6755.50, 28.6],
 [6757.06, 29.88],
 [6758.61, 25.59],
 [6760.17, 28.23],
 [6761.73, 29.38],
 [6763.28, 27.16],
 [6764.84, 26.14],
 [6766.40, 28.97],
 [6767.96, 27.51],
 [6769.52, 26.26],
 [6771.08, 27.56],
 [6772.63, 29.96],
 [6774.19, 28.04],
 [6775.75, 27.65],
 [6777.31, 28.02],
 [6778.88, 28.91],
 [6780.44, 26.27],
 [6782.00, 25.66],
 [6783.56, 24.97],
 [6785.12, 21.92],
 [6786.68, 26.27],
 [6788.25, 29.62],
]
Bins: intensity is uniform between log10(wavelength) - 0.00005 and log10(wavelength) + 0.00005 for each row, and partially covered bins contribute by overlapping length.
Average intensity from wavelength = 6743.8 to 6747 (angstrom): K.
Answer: 26.5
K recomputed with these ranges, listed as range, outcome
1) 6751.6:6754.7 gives 25.3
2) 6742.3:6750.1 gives 27.3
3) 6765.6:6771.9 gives 27.6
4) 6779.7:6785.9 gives 24.7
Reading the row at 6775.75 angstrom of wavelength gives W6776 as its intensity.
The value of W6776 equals 27.65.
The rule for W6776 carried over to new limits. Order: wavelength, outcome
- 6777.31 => 28.02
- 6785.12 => 21.92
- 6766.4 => 28.97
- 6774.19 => 28.04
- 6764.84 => 26.14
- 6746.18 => 27.18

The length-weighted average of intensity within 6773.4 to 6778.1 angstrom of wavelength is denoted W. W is 27.9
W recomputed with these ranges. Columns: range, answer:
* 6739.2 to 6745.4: 28.4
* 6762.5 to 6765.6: 26.7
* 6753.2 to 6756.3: 27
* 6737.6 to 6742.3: 27.4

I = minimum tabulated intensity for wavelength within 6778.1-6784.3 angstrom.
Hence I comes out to 24.97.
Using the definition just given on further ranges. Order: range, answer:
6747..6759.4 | 25.06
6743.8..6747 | 25.8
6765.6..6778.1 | 26.26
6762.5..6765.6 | 26.14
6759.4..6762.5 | 28.23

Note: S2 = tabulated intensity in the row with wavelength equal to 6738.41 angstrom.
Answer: 23.26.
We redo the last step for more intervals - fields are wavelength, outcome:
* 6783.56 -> 24.97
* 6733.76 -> 37.21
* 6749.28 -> 29.59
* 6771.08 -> 27.56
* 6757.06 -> 29.88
